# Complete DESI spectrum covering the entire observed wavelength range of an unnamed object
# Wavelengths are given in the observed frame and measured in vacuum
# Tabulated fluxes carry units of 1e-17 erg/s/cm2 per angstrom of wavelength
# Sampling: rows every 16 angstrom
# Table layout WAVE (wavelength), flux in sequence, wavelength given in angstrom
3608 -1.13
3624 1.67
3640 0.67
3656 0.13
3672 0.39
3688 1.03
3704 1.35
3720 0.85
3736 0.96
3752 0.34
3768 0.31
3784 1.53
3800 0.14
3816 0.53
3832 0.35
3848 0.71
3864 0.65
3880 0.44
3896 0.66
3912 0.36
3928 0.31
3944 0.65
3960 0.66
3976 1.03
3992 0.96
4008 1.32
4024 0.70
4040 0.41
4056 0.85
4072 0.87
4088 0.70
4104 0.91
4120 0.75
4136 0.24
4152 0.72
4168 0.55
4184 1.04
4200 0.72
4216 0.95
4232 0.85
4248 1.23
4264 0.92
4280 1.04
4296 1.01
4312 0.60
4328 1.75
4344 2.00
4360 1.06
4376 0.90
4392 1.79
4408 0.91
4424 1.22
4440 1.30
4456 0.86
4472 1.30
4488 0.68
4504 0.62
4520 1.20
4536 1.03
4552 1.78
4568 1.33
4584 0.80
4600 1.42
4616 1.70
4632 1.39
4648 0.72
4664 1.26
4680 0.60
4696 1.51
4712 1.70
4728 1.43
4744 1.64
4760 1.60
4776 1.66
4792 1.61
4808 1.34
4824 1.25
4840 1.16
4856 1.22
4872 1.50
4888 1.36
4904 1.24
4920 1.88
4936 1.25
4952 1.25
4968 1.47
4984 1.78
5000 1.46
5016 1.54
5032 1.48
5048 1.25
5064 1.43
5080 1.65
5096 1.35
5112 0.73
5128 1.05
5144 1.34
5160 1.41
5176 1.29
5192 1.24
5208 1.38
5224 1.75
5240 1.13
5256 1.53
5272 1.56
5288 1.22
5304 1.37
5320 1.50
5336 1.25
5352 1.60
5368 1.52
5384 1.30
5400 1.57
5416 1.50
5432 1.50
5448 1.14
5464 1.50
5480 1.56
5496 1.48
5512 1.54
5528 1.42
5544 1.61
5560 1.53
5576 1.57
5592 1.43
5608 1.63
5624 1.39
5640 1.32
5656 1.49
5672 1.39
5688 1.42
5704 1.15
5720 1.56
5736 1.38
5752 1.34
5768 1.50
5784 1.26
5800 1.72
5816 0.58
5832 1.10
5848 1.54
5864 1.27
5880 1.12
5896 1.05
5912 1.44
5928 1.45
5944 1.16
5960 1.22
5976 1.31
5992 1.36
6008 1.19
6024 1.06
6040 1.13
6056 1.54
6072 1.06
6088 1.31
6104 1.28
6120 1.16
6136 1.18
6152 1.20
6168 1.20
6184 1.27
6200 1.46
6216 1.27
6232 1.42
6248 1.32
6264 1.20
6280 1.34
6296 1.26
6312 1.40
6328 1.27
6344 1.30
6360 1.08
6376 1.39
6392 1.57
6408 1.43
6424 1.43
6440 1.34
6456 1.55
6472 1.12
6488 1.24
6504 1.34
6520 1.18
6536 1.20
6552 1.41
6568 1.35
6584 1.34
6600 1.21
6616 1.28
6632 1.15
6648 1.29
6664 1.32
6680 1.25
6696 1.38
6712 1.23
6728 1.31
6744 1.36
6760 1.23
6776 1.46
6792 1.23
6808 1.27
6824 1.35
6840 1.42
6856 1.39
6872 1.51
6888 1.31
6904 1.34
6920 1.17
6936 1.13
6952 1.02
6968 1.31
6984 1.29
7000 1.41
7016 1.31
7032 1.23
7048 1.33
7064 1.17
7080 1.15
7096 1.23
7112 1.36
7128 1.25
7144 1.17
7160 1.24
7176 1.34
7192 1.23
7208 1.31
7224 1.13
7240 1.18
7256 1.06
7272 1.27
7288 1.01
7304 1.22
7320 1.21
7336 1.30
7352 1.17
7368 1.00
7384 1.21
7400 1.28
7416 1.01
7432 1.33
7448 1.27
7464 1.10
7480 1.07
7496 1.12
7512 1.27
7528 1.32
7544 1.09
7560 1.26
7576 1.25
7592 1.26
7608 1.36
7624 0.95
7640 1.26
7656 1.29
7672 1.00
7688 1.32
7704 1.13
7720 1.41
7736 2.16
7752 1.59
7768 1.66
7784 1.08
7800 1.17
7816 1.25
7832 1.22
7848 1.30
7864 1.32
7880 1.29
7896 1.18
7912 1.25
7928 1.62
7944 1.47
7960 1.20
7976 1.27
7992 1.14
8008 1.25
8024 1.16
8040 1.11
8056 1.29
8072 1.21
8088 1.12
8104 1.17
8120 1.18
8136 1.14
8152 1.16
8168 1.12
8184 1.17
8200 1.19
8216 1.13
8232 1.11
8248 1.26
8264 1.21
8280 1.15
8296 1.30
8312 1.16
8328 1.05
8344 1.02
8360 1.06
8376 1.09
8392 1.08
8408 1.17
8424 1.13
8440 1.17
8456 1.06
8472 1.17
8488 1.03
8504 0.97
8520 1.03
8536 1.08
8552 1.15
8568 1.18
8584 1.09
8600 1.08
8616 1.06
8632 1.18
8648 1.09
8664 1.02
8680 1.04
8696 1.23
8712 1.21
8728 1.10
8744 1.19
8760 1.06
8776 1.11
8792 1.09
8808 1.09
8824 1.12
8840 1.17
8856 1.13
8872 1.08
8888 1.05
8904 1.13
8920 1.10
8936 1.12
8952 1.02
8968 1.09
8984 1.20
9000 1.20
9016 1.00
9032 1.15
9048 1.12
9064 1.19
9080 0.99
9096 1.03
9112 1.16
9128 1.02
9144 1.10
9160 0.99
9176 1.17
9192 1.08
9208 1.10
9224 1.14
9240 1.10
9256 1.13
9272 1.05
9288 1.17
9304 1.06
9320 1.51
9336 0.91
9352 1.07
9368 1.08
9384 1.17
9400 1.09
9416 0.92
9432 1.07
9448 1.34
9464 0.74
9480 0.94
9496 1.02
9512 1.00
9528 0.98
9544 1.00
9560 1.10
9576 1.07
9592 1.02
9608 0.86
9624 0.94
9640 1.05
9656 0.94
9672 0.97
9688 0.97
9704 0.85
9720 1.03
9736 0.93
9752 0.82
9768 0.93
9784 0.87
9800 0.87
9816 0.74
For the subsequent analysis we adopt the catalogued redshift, 0.18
